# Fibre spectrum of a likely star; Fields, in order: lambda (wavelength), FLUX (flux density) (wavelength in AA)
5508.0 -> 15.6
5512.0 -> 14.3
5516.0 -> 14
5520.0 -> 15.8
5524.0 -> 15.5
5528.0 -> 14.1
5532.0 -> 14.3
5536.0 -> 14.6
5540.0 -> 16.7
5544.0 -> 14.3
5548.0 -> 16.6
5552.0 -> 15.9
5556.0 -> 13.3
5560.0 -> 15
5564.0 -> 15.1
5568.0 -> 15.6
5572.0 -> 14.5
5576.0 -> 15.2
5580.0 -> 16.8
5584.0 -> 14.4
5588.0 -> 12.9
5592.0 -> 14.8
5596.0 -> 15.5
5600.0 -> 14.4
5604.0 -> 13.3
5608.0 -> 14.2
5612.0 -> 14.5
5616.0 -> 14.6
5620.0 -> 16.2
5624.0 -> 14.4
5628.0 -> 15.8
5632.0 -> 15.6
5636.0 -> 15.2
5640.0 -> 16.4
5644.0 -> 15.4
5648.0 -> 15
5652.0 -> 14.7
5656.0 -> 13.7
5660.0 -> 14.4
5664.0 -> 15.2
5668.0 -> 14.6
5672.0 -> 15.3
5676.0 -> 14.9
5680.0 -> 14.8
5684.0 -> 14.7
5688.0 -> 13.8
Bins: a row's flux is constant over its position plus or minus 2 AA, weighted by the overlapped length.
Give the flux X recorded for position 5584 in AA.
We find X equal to 14.4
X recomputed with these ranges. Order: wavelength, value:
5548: 16.6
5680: 14.8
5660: 14.4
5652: 14.7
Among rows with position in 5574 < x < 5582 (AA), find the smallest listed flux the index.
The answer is 15.2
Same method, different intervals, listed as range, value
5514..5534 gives 14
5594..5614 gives 13.3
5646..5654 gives 14.7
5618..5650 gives 14.4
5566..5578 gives 14.5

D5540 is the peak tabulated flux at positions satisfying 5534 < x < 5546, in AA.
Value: 16.7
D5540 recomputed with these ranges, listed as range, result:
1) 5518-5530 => 15.8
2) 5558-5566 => 15.1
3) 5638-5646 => 16.4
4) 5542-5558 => 16.6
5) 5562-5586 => 16.8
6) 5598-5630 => 16.2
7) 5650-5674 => 15.3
